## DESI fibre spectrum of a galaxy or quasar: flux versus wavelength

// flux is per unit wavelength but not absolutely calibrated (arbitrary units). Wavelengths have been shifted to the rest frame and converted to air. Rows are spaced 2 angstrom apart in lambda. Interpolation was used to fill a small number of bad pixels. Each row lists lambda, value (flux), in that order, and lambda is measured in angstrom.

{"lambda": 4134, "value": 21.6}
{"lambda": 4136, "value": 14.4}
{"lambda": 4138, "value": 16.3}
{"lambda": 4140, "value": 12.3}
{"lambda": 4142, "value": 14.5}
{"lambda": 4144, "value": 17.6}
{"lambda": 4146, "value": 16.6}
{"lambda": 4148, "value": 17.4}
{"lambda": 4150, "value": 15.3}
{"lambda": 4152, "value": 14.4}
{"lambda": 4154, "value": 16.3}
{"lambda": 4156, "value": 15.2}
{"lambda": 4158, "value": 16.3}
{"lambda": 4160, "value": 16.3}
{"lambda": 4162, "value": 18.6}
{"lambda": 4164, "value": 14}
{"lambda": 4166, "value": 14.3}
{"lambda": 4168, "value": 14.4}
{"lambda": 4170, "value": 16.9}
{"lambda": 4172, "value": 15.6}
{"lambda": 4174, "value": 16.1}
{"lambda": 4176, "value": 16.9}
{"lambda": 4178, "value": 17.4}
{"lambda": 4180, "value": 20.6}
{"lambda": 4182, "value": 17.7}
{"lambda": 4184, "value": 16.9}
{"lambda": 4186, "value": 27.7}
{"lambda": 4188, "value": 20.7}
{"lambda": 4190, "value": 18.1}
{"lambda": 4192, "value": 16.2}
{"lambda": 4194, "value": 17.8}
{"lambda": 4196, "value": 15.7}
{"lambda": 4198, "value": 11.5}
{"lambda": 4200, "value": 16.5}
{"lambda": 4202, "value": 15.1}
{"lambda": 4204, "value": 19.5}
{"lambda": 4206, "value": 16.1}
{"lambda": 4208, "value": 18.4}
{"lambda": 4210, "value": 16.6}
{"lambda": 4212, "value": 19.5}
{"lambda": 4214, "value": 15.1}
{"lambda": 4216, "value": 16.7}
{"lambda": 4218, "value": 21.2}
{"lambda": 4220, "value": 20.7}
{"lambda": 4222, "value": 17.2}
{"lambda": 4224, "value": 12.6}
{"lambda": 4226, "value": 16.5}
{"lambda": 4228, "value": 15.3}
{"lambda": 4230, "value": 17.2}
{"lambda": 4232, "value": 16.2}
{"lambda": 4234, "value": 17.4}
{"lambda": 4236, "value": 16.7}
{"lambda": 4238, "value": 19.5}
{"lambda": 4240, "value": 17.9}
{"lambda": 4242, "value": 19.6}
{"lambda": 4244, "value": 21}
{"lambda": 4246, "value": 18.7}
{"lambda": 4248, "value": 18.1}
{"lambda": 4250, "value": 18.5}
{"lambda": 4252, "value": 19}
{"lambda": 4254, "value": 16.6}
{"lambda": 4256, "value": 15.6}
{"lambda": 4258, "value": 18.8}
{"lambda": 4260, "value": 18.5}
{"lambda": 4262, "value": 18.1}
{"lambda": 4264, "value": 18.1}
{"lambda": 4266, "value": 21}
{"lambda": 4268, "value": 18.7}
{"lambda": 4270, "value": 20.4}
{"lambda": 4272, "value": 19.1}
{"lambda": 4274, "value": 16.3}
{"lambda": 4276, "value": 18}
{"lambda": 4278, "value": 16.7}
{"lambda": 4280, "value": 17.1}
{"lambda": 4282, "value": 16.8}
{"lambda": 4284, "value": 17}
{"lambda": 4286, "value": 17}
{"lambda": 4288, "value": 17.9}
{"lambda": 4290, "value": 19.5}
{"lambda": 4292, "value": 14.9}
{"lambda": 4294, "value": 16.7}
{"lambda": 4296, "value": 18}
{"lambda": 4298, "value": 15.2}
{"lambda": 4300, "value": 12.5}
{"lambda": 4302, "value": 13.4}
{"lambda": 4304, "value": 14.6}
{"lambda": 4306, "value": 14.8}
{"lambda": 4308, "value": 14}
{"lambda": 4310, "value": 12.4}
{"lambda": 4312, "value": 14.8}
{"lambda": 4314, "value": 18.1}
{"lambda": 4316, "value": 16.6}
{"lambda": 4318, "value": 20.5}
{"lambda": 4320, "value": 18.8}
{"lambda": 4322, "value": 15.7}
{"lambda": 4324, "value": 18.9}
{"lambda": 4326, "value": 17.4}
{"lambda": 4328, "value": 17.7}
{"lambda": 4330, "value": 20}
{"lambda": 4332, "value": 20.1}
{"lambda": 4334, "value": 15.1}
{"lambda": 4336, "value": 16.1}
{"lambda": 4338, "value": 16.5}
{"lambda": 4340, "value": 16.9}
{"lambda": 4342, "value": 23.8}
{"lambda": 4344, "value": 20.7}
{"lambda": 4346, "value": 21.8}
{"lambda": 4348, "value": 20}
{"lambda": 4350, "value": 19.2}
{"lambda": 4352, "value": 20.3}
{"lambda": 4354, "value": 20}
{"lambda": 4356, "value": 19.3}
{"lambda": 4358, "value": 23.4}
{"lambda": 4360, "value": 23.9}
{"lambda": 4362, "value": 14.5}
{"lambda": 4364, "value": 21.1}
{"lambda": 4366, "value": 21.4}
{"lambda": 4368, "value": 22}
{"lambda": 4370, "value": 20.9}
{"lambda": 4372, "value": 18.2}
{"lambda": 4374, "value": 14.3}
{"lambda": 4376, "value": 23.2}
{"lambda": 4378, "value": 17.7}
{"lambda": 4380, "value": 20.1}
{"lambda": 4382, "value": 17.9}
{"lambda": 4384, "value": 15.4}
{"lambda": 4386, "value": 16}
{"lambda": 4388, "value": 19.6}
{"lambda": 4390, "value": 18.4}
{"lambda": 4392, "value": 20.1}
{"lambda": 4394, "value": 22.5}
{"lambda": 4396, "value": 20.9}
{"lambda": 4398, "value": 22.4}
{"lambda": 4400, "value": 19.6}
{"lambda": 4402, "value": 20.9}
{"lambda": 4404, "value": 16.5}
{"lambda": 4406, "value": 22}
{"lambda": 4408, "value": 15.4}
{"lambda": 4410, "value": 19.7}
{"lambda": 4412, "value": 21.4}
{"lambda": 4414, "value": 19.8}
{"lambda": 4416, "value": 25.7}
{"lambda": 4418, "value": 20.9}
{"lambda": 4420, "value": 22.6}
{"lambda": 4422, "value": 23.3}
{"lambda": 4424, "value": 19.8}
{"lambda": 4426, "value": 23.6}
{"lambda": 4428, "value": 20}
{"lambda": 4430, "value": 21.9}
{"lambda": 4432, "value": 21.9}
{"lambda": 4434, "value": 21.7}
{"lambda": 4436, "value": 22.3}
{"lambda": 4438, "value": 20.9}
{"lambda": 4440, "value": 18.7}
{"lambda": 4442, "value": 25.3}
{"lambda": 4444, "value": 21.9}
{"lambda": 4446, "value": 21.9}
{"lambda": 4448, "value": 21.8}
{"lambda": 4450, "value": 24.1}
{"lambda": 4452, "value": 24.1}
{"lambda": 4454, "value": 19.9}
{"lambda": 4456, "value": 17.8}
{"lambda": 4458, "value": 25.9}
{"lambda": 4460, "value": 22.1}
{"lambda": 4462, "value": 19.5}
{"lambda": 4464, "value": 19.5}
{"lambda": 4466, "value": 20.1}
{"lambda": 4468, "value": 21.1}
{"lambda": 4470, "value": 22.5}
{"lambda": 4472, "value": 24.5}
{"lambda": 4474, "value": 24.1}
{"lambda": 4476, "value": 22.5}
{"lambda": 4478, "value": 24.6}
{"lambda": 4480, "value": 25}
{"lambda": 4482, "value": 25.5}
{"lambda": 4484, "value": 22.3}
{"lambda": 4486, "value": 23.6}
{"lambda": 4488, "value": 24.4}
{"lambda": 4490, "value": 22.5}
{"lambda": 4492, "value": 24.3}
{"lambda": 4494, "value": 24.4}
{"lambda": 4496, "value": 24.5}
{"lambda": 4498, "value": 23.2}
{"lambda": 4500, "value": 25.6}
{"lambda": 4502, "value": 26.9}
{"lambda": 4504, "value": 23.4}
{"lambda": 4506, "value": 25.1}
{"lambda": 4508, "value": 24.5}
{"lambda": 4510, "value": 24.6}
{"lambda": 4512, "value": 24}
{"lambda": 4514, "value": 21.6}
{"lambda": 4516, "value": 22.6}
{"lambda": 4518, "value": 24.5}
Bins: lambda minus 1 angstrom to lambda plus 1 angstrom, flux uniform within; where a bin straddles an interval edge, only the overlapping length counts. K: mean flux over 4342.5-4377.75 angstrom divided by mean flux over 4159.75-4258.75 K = 1.16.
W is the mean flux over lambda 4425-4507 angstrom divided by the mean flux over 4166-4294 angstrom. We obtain 1.29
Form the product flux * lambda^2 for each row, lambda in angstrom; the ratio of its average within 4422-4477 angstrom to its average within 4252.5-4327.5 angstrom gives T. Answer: 1.4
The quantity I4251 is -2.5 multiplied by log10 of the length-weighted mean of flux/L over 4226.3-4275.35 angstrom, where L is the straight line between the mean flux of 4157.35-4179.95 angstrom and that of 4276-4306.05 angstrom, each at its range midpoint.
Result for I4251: -0.12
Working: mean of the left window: 16.3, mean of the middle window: 18.2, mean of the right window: 16.2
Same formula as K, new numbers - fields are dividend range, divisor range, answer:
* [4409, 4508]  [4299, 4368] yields 1.25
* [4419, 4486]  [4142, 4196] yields 1.30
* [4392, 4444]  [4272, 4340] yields 1.27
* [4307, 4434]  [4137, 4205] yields 1.17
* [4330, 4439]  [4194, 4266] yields 1.15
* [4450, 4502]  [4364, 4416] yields 1.18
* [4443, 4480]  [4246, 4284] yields 1.23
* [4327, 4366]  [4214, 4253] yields 1.10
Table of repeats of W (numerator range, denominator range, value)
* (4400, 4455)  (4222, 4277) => 1.19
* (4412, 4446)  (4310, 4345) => 1.22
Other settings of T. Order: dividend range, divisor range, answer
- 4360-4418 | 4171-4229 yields 1.23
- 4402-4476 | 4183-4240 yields 1.37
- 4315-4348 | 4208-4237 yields 1.14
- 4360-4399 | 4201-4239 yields 1.21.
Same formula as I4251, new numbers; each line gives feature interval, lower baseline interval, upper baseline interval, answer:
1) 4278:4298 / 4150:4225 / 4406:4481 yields 0.110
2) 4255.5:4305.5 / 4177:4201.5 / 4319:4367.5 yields 0.095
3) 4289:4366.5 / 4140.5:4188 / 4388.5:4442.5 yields 0.098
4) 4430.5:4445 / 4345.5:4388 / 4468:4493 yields 0.016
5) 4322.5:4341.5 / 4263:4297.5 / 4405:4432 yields 0.079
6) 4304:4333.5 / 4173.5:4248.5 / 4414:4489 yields 0.165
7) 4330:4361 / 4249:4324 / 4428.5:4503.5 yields -0.049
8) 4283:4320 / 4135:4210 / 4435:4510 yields 0.203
